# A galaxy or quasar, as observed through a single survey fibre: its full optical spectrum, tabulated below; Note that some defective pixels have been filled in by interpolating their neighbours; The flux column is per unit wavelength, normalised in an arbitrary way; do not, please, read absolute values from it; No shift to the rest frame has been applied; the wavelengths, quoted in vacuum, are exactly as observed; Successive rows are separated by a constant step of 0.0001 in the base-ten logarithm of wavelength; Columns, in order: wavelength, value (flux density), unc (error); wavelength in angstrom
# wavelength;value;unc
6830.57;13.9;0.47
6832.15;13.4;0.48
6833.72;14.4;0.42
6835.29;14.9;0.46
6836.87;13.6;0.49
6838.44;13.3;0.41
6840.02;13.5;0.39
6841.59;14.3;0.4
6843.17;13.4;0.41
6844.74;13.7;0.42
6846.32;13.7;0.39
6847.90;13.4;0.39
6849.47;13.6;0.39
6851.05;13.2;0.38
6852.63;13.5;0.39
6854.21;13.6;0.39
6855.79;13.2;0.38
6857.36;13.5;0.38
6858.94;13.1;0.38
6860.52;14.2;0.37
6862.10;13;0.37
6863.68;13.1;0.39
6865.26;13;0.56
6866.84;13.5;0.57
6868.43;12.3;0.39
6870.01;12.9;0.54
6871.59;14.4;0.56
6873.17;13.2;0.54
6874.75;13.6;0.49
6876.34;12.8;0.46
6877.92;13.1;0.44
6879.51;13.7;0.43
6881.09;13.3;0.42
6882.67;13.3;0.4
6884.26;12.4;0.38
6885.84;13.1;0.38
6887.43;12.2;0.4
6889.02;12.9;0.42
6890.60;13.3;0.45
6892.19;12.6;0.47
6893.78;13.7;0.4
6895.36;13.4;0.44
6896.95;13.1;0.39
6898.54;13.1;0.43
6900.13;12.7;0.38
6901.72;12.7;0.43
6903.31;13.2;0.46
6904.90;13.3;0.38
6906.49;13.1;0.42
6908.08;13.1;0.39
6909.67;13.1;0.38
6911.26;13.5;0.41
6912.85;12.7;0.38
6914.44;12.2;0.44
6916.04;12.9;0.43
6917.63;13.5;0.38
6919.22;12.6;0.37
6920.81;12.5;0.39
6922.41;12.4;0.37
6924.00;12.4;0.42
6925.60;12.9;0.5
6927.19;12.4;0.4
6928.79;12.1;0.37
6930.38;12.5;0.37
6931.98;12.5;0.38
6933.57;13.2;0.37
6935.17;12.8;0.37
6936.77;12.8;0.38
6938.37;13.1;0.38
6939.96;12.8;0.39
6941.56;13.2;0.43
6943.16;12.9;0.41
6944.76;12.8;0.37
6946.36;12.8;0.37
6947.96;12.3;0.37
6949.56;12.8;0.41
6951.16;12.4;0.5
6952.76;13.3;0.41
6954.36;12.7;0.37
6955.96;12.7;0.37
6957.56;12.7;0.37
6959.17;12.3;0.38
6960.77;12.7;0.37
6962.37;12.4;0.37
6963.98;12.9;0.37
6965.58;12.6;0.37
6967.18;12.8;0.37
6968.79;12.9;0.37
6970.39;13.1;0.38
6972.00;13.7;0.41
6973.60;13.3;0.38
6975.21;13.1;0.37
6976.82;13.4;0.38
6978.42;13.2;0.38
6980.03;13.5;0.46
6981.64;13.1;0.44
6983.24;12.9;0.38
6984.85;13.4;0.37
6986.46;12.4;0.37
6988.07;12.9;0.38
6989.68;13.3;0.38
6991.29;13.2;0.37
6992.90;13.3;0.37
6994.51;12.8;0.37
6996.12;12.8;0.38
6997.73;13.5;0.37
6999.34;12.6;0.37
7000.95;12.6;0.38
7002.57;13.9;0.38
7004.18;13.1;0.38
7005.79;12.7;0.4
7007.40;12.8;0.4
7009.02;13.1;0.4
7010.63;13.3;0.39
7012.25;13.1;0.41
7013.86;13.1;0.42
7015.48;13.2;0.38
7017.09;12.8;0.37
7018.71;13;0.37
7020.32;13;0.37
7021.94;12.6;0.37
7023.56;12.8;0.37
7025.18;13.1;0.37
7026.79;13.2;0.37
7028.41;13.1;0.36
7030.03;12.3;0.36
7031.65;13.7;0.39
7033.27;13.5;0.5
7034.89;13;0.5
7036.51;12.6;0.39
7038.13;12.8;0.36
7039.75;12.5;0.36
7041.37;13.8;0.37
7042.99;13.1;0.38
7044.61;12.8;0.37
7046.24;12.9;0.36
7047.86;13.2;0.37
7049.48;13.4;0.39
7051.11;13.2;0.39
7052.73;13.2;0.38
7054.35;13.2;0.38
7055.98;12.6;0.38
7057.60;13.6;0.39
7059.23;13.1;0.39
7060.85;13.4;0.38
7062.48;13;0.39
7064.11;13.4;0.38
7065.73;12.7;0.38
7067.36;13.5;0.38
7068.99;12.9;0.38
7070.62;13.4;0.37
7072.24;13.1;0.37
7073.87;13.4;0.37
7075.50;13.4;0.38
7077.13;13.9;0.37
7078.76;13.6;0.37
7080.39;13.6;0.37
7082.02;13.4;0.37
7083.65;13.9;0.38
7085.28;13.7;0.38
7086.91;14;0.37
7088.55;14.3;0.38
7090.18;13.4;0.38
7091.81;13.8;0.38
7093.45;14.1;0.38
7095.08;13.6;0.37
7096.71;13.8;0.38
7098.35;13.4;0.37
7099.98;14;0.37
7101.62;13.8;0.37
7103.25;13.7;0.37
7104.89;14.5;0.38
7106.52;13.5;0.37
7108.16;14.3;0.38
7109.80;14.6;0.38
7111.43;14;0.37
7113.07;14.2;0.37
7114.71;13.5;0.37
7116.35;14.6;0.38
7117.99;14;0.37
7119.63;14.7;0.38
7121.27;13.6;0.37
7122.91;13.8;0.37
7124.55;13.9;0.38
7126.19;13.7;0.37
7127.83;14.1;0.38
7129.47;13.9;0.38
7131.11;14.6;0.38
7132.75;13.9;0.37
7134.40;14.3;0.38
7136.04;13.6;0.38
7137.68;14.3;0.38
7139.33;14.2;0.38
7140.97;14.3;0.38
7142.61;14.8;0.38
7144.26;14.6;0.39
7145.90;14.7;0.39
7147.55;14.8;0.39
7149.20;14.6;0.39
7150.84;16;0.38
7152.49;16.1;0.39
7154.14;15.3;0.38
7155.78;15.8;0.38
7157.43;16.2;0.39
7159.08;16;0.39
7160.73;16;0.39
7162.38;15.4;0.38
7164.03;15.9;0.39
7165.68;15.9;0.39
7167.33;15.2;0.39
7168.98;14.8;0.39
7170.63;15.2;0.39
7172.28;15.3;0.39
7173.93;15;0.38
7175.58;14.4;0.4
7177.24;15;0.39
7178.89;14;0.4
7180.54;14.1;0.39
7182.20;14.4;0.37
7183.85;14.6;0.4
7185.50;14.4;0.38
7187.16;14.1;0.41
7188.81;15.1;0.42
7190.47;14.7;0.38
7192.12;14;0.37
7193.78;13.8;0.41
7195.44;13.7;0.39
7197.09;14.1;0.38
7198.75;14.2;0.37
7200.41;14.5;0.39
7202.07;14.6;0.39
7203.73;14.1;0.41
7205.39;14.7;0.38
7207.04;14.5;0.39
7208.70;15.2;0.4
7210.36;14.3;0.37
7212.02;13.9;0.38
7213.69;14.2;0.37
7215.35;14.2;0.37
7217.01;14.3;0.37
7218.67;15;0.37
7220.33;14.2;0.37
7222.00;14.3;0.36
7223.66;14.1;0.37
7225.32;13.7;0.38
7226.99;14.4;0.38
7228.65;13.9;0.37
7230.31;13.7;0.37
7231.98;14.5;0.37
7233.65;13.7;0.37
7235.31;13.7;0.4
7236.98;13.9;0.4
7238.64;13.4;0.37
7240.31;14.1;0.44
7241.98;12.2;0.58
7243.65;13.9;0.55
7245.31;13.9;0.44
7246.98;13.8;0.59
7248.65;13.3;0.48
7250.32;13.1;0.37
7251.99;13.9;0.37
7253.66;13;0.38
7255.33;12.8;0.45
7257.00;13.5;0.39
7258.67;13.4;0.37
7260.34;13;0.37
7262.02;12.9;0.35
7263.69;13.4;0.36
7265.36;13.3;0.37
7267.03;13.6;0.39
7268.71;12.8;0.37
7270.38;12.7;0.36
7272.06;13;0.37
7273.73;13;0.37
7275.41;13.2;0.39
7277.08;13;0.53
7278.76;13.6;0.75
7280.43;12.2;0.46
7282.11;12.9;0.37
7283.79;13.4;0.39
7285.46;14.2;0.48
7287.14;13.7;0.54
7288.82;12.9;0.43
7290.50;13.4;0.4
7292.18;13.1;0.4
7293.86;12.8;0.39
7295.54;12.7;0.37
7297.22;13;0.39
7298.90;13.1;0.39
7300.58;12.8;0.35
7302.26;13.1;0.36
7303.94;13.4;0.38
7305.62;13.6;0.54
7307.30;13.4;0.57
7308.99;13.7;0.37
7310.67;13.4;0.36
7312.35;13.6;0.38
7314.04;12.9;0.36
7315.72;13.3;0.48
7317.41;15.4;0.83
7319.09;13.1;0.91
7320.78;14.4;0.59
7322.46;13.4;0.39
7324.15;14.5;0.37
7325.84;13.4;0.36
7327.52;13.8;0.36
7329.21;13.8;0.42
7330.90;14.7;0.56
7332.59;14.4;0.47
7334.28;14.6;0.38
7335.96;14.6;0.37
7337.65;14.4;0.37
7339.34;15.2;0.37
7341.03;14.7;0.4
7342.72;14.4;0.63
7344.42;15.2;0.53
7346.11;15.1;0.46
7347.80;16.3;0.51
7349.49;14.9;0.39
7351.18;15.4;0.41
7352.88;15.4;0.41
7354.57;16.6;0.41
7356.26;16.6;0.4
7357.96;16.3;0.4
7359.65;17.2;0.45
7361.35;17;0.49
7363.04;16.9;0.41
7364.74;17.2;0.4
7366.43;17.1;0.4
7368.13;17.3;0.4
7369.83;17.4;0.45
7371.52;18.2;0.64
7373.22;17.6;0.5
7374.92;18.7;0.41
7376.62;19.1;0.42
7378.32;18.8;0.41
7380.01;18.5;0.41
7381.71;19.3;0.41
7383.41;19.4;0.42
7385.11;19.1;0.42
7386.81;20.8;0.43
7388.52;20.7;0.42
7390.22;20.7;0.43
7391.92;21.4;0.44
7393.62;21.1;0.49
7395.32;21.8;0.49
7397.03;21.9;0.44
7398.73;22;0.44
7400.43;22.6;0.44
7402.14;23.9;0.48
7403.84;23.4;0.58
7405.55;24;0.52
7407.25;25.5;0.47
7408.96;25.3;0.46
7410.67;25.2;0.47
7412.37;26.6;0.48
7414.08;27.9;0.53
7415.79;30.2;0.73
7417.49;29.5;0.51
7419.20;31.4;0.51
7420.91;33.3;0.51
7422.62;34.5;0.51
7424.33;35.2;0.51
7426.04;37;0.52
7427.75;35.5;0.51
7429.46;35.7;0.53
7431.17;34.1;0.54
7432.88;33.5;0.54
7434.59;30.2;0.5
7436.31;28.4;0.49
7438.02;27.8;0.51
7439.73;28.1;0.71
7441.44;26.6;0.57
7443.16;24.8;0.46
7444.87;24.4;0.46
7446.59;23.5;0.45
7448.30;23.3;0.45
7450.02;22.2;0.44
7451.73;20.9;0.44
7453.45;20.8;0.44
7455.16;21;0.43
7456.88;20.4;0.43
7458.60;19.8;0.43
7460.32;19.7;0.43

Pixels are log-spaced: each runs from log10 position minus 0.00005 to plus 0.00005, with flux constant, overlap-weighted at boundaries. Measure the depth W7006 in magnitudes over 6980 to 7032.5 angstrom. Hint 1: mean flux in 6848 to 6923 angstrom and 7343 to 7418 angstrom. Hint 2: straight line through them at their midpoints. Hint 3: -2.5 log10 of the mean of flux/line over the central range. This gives 0.14 mag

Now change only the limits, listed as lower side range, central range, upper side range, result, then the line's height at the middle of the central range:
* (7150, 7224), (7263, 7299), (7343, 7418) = 0.30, 17.3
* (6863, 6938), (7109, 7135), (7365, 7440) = 0.28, 18.2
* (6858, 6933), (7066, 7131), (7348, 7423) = 0.19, 16.4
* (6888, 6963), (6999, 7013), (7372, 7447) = 0.15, 15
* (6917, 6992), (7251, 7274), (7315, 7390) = 0.18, 15.5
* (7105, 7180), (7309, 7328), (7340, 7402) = 0.25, 17.4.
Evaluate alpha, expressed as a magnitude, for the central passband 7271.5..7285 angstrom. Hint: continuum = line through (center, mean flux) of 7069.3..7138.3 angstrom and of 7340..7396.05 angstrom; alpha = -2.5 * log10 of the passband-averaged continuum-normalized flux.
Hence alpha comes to 0.25 mag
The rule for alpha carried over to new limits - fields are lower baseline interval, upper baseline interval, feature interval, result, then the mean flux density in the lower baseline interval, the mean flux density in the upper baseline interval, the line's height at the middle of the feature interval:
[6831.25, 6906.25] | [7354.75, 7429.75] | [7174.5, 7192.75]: 0.31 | 13.3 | 23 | 19.2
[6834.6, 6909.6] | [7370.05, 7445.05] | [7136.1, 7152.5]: 0.31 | 13.3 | 25.5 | 19.5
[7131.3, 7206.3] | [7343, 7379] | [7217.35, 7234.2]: 0.09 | 14.8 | 16.8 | 15.4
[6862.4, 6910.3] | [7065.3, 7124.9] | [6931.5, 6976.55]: 0.04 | 13.1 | 13.8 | 13.3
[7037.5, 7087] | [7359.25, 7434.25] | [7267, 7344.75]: 0.48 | 13.3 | 24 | 21.1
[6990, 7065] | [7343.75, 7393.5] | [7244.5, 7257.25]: 0.20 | 13.1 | 17.8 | 16.2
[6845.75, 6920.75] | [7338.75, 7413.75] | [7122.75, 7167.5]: 0.11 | 13.2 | 19.2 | 16.4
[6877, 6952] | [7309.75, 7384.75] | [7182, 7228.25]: 0.04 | 12.9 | 15.8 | 14.8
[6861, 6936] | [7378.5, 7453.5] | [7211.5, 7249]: 0.46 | 13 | 26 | 21.3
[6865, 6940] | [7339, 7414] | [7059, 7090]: 0.13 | 13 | 19.3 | 15.2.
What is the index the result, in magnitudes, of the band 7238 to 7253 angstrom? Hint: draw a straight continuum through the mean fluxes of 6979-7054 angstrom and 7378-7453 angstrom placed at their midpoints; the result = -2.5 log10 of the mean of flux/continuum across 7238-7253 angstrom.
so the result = 0.45 mag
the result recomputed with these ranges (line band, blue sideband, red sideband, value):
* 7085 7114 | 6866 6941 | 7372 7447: 0.27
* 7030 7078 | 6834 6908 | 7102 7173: 0.08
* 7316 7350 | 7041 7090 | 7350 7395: 0.21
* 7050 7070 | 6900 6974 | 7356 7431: 0.19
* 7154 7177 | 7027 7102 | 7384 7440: 0.13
